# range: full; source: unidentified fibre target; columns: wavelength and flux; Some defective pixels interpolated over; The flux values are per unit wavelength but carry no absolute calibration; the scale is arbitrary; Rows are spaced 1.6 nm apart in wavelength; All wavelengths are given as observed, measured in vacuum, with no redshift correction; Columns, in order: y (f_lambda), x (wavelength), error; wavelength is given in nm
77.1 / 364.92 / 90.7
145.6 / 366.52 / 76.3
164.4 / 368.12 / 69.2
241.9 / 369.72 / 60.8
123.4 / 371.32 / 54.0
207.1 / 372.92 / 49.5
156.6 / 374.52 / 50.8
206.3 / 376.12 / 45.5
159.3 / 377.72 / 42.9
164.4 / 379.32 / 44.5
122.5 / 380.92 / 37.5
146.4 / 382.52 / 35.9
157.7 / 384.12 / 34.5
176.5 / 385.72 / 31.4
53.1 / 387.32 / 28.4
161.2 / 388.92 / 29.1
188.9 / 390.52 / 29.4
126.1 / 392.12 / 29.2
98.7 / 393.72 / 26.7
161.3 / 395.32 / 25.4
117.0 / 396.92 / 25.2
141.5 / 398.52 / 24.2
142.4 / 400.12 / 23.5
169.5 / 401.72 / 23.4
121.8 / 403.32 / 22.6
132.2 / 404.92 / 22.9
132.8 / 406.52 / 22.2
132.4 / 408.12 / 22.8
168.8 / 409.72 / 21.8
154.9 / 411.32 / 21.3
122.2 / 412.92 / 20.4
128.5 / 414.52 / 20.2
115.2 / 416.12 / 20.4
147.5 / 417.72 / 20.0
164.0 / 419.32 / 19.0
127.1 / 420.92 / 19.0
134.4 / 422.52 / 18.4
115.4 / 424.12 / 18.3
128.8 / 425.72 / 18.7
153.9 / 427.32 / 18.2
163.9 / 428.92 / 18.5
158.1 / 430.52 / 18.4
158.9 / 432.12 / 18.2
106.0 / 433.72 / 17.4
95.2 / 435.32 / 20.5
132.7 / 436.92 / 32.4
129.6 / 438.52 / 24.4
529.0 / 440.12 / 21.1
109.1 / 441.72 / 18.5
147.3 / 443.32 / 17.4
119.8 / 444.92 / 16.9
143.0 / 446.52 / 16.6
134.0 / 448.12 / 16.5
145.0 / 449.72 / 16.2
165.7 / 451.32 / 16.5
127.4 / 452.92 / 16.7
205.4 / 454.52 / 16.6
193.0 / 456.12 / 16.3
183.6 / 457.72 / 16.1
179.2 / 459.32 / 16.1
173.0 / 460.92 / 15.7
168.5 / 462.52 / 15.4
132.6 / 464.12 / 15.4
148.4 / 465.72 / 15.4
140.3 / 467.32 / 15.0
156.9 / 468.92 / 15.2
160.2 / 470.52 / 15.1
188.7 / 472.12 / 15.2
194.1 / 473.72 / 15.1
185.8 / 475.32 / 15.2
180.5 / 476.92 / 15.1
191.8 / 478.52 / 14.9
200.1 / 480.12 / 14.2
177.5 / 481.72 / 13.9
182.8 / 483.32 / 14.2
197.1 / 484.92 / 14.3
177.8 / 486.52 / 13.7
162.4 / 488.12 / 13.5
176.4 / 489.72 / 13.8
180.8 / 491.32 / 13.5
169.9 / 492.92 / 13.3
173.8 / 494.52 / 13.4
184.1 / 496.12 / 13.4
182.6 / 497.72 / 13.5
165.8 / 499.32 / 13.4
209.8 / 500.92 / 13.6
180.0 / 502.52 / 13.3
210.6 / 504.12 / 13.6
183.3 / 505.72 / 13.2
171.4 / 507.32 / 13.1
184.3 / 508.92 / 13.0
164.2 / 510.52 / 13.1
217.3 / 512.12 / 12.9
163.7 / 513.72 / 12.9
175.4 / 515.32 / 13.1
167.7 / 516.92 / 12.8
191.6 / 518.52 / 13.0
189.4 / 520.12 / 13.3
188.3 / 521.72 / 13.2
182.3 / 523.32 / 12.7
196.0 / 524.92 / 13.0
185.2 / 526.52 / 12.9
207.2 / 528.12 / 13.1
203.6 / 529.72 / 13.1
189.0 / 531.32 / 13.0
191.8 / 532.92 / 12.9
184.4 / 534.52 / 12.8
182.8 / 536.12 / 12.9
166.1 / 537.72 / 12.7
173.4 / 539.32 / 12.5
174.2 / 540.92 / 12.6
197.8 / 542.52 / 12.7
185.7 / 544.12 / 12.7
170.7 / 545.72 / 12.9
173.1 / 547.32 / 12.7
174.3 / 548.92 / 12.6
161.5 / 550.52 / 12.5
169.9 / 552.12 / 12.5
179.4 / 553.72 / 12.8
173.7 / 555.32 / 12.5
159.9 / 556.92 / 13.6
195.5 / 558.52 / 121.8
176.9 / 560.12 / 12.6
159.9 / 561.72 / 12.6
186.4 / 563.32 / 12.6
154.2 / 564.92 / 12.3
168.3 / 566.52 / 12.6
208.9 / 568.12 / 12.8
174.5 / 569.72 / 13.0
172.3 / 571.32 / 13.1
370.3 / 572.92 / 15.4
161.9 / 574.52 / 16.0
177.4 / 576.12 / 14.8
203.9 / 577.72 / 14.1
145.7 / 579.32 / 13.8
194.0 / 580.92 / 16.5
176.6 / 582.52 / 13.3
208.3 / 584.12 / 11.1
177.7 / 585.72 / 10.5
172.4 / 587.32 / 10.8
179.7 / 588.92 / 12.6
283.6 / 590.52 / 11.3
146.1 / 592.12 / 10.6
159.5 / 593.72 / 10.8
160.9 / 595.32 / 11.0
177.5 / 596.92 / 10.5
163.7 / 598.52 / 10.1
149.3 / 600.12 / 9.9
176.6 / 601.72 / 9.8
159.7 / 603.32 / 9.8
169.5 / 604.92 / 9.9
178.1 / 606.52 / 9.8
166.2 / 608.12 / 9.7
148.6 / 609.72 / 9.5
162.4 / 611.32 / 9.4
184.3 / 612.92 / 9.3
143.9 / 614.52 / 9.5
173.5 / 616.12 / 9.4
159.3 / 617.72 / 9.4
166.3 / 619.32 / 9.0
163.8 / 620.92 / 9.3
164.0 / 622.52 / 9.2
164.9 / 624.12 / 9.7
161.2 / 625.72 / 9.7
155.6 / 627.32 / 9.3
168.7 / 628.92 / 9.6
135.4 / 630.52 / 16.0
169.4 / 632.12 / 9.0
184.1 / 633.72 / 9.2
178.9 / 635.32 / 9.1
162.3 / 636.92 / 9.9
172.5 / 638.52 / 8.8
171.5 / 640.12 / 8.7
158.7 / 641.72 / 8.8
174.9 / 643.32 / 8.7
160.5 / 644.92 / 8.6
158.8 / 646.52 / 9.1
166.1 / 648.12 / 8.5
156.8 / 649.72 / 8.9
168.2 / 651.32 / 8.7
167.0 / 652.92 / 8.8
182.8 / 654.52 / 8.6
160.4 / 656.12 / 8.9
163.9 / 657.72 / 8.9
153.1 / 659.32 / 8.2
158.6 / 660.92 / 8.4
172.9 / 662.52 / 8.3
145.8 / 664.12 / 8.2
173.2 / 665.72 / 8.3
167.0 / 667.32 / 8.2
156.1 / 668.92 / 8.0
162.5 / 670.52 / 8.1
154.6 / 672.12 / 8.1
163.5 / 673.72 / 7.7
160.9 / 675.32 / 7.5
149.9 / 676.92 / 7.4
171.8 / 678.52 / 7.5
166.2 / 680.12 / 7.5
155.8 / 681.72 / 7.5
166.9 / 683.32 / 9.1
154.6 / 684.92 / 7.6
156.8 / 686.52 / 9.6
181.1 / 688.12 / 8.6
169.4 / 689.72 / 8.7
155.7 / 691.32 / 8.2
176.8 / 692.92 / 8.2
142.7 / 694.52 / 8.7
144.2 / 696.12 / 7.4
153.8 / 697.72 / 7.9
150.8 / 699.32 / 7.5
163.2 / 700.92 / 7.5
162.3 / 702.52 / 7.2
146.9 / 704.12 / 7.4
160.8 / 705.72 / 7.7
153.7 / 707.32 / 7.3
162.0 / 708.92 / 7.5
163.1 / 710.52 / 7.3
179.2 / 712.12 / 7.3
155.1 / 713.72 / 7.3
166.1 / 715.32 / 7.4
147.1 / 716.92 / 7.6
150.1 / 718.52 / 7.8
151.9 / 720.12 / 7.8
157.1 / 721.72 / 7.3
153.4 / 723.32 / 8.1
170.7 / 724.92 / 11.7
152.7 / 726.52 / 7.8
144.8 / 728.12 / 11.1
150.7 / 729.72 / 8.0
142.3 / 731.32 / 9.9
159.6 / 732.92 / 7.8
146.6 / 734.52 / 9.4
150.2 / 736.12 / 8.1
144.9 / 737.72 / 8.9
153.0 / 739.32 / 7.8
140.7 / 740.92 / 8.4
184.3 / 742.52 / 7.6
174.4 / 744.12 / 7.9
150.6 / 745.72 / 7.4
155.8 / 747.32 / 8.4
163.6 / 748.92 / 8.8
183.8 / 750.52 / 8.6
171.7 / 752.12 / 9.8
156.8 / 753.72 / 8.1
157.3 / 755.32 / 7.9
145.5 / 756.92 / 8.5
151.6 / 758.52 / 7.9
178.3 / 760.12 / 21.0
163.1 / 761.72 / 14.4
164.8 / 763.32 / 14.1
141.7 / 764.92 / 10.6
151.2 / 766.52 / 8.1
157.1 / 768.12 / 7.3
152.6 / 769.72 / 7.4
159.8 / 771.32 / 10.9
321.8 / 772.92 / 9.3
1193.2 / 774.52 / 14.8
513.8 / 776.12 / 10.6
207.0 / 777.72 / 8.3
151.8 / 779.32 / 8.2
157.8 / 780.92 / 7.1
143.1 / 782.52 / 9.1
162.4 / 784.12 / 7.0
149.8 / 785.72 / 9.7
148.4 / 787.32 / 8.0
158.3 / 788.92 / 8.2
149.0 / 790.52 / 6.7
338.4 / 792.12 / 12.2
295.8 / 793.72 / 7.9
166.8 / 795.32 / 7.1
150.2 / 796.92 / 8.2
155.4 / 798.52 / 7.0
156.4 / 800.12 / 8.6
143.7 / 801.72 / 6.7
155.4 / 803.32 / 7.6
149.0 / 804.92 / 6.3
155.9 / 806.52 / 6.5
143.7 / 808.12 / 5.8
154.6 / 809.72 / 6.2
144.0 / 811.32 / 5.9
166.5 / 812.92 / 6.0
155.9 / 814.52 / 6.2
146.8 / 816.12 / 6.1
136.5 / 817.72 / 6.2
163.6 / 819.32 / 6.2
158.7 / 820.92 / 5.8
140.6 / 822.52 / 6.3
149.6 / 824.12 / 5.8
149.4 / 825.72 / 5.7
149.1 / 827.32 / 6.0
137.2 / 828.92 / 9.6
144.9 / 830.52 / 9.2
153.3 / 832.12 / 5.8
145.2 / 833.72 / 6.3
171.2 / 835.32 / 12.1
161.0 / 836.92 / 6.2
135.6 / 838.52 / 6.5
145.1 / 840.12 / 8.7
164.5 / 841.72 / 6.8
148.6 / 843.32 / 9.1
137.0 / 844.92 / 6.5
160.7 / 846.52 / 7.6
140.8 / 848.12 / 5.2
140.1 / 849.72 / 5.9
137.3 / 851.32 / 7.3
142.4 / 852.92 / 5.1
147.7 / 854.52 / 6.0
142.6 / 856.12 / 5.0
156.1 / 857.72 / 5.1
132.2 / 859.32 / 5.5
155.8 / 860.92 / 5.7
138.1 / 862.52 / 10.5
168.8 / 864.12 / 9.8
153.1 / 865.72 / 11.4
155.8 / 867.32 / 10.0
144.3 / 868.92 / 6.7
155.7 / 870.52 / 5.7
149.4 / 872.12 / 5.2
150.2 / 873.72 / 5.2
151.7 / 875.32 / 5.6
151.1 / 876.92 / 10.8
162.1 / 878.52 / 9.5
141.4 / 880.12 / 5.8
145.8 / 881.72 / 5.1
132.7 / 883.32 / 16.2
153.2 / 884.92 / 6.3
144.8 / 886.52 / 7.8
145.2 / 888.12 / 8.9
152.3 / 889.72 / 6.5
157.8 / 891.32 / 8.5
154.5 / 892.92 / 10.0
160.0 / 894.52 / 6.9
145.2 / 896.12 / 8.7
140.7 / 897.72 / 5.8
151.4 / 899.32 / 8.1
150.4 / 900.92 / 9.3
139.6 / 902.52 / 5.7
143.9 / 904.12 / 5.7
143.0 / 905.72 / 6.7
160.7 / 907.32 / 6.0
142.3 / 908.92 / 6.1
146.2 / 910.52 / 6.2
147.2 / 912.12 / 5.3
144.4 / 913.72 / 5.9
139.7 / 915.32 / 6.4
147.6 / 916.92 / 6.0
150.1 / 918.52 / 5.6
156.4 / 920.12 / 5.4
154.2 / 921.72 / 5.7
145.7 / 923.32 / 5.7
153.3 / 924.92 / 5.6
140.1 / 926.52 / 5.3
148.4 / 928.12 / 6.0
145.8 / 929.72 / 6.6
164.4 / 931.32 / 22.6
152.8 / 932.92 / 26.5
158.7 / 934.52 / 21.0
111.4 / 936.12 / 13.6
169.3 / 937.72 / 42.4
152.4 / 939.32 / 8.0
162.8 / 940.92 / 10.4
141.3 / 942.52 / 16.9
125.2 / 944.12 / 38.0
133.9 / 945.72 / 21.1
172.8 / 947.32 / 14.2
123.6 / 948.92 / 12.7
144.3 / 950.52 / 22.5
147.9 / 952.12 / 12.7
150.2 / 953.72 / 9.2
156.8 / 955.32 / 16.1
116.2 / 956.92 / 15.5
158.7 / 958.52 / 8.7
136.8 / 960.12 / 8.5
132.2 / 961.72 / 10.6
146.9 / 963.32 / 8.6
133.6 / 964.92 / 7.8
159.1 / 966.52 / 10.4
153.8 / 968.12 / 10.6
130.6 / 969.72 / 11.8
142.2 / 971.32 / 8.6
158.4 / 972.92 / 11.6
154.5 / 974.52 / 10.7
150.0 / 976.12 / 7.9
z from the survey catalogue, 0.18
